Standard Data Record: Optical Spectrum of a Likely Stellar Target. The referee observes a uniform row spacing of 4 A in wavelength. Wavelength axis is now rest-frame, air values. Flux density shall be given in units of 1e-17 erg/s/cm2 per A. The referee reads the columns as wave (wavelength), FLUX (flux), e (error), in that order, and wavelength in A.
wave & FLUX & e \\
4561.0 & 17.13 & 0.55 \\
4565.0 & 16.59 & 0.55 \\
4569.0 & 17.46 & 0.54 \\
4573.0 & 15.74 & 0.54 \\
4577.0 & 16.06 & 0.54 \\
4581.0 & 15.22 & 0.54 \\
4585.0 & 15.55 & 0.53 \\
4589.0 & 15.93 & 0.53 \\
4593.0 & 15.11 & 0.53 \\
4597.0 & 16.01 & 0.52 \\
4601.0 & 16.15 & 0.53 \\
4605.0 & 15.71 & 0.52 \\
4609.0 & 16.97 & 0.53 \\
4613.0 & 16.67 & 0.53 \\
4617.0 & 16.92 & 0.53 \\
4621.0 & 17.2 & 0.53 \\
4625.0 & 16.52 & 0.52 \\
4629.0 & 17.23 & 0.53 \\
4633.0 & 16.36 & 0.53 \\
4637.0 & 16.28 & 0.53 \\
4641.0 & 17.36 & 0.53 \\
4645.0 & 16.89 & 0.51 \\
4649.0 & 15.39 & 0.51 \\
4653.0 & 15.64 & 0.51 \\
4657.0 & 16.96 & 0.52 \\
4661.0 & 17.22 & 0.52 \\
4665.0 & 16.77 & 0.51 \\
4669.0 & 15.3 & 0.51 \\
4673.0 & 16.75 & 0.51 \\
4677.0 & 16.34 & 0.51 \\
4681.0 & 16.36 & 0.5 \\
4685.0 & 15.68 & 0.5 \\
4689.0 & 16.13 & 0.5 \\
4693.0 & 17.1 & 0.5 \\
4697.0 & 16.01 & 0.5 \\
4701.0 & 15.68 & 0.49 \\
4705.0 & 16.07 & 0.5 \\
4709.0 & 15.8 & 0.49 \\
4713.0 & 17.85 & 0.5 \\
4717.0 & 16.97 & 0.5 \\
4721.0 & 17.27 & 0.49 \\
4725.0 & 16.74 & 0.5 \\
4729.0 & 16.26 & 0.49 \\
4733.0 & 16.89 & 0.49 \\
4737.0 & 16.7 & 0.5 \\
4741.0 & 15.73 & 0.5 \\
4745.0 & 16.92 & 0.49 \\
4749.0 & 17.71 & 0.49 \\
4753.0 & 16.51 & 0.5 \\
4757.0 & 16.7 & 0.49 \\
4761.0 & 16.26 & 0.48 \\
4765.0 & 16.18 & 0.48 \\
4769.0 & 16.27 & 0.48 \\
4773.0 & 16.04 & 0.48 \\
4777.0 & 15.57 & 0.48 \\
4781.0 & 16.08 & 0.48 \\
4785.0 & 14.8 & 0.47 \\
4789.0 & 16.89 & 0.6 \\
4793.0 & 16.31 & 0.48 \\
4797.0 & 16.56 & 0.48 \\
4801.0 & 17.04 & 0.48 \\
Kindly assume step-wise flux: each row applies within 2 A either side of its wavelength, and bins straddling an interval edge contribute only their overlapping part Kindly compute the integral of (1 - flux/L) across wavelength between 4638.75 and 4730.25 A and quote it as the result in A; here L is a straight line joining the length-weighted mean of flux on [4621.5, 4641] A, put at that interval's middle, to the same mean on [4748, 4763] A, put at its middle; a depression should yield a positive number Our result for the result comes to 1.5 A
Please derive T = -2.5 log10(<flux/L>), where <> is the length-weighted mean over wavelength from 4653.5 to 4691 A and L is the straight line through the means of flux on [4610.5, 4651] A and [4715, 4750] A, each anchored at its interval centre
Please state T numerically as 0.024 mag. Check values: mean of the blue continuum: 16.7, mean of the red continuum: 16.8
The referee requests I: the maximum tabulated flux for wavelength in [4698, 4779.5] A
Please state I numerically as 17.85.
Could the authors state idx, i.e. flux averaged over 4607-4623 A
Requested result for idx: 16.9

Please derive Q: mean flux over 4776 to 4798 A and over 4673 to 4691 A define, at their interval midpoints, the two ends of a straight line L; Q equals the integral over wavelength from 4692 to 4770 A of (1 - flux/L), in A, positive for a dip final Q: -2.2 A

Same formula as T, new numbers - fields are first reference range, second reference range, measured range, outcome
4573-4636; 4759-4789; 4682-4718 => -0.02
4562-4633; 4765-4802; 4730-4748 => -0.03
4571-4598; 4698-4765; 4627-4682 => -0.03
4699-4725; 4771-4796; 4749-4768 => -0.02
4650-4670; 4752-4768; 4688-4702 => 0.01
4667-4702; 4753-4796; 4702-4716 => -0.03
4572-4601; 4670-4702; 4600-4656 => -0.04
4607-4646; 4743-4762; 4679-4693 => 0.04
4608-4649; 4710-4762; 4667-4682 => 0.04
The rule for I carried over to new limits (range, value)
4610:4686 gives 17.36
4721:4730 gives 17.27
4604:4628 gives 17.2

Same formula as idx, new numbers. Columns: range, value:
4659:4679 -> 16.5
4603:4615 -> 16.4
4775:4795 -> 15.9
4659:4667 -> 17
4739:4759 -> 16.7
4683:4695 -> 16.3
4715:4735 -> 16.8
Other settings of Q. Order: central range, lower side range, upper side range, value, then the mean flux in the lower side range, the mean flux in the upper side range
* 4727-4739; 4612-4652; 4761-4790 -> -0.3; 16.7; 16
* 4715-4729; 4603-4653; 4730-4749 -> -0.2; 16.6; 16.7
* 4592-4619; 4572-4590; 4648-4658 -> -0.8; 15.7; 16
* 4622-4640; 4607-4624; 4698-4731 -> 0.2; 16.9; 16.6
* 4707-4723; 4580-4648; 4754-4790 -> -0.8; 16.4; 16.1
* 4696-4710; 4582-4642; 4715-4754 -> 0.7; 16.4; 16.8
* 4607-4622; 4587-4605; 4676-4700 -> -1.0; 15.8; 16.2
